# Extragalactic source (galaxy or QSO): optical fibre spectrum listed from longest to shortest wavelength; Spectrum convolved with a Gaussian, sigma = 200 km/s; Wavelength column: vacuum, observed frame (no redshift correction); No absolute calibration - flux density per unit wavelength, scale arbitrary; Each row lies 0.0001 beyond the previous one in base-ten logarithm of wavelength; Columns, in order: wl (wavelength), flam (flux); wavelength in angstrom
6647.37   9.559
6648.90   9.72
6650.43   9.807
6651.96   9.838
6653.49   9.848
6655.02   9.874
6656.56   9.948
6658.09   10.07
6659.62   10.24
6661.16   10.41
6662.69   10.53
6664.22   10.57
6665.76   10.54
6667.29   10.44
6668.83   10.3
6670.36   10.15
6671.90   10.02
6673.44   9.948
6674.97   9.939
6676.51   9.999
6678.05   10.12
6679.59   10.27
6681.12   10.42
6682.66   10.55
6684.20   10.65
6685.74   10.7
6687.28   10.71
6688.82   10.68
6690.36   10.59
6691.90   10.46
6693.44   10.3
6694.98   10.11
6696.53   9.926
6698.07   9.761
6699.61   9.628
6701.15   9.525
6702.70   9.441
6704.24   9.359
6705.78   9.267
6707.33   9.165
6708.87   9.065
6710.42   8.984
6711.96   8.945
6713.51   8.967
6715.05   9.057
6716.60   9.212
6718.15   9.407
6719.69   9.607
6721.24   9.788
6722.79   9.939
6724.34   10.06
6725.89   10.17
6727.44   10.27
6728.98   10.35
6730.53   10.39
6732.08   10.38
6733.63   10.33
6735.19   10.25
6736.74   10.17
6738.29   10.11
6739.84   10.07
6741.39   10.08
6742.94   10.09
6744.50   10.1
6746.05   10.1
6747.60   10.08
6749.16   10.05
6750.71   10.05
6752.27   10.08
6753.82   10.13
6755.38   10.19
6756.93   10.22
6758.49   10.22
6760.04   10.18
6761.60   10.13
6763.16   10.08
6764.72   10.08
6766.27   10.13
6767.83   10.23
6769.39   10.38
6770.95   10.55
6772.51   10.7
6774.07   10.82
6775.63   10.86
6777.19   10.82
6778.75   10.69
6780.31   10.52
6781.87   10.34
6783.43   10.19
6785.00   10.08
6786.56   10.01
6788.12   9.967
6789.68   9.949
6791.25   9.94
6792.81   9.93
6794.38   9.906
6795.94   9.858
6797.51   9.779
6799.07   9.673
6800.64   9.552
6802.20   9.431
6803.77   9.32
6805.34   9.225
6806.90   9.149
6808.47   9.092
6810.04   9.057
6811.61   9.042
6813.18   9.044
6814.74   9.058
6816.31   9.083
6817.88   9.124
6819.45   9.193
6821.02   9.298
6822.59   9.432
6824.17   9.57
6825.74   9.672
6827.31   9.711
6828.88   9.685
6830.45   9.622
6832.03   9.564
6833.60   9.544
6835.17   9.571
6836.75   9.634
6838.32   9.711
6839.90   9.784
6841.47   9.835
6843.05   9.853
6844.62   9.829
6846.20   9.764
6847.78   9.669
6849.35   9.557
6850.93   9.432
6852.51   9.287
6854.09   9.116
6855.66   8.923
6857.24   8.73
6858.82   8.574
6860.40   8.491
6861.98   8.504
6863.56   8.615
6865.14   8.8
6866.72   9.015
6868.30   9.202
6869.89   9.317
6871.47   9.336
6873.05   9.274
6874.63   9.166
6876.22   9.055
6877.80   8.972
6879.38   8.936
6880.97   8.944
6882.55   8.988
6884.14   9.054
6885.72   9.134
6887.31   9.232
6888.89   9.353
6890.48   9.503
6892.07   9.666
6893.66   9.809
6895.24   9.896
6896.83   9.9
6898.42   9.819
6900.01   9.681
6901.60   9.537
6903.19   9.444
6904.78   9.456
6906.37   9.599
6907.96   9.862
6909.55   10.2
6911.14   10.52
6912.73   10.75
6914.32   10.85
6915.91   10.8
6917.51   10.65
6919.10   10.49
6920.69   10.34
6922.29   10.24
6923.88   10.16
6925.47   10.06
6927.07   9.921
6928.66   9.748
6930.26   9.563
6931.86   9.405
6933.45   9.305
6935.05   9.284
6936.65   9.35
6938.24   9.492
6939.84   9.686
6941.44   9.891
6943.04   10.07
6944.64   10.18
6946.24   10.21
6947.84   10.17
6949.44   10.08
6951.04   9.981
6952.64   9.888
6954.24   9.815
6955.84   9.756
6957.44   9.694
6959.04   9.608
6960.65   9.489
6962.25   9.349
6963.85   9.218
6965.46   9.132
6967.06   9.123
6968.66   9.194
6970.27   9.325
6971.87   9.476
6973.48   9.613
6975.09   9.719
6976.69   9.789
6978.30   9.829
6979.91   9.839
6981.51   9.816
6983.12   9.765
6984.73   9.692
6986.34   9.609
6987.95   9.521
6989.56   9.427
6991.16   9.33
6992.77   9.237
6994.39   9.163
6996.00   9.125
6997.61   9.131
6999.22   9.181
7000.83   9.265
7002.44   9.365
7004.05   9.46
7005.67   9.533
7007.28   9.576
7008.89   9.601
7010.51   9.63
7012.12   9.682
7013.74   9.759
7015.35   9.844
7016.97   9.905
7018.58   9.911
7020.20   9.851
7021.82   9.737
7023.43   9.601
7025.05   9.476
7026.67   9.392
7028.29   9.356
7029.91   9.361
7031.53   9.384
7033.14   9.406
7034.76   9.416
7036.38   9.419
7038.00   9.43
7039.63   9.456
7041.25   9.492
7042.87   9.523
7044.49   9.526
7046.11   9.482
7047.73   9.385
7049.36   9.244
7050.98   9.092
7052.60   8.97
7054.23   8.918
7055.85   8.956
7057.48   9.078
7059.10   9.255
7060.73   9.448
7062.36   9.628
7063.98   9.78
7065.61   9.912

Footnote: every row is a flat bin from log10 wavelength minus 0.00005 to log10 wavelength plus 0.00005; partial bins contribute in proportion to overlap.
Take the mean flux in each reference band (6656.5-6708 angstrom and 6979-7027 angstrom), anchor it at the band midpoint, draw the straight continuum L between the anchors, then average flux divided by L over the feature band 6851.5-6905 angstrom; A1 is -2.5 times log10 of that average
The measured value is 0.07 mag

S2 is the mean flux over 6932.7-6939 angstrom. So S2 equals 9.36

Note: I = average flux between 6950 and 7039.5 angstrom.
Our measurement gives 9.53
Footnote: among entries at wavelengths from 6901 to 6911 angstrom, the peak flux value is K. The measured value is 10.2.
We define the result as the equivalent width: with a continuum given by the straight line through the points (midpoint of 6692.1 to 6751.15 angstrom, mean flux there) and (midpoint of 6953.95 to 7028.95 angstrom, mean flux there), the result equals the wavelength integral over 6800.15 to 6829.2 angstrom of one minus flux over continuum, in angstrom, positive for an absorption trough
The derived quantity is 1.3 angstrom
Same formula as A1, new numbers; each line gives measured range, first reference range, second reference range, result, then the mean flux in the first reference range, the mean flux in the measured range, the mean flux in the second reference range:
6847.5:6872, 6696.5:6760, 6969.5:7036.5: 0.078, 9.83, 9.02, 9.54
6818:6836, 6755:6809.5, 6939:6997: 0.049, 10.1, 9.52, 9.63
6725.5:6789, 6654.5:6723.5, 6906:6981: -0.037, 9.95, 10.3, 9.85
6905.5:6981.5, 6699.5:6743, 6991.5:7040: -0.034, 9.72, 9.84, 9.49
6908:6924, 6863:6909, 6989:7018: -0.122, 9.34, 10.5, 9.46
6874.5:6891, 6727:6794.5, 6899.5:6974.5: 0.095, 10.2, 9.11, 9.82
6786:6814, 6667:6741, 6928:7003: 0.030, 9.95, 9.55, 9.57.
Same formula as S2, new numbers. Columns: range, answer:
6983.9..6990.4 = 9.57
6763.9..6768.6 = 10.2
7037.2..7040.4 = 9.42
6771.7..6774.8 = 10.8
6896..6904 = 9.67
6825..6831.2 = 9.68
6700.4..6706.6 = 9.39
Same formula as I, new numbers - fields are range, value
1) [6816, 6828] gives 9.39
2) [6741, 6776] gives 10.2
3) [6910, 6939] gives 10.1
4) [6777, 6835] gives 9.64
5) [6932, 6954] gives 9.8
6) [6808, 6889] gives 9.26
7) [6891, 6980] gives 9.82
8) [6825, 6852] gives 9.67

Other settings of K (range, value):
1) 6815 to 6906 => 9.9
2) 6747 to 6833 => 10.86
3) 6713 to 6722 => 9.788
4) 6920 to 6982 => 10.34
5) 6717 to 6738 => 10.39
